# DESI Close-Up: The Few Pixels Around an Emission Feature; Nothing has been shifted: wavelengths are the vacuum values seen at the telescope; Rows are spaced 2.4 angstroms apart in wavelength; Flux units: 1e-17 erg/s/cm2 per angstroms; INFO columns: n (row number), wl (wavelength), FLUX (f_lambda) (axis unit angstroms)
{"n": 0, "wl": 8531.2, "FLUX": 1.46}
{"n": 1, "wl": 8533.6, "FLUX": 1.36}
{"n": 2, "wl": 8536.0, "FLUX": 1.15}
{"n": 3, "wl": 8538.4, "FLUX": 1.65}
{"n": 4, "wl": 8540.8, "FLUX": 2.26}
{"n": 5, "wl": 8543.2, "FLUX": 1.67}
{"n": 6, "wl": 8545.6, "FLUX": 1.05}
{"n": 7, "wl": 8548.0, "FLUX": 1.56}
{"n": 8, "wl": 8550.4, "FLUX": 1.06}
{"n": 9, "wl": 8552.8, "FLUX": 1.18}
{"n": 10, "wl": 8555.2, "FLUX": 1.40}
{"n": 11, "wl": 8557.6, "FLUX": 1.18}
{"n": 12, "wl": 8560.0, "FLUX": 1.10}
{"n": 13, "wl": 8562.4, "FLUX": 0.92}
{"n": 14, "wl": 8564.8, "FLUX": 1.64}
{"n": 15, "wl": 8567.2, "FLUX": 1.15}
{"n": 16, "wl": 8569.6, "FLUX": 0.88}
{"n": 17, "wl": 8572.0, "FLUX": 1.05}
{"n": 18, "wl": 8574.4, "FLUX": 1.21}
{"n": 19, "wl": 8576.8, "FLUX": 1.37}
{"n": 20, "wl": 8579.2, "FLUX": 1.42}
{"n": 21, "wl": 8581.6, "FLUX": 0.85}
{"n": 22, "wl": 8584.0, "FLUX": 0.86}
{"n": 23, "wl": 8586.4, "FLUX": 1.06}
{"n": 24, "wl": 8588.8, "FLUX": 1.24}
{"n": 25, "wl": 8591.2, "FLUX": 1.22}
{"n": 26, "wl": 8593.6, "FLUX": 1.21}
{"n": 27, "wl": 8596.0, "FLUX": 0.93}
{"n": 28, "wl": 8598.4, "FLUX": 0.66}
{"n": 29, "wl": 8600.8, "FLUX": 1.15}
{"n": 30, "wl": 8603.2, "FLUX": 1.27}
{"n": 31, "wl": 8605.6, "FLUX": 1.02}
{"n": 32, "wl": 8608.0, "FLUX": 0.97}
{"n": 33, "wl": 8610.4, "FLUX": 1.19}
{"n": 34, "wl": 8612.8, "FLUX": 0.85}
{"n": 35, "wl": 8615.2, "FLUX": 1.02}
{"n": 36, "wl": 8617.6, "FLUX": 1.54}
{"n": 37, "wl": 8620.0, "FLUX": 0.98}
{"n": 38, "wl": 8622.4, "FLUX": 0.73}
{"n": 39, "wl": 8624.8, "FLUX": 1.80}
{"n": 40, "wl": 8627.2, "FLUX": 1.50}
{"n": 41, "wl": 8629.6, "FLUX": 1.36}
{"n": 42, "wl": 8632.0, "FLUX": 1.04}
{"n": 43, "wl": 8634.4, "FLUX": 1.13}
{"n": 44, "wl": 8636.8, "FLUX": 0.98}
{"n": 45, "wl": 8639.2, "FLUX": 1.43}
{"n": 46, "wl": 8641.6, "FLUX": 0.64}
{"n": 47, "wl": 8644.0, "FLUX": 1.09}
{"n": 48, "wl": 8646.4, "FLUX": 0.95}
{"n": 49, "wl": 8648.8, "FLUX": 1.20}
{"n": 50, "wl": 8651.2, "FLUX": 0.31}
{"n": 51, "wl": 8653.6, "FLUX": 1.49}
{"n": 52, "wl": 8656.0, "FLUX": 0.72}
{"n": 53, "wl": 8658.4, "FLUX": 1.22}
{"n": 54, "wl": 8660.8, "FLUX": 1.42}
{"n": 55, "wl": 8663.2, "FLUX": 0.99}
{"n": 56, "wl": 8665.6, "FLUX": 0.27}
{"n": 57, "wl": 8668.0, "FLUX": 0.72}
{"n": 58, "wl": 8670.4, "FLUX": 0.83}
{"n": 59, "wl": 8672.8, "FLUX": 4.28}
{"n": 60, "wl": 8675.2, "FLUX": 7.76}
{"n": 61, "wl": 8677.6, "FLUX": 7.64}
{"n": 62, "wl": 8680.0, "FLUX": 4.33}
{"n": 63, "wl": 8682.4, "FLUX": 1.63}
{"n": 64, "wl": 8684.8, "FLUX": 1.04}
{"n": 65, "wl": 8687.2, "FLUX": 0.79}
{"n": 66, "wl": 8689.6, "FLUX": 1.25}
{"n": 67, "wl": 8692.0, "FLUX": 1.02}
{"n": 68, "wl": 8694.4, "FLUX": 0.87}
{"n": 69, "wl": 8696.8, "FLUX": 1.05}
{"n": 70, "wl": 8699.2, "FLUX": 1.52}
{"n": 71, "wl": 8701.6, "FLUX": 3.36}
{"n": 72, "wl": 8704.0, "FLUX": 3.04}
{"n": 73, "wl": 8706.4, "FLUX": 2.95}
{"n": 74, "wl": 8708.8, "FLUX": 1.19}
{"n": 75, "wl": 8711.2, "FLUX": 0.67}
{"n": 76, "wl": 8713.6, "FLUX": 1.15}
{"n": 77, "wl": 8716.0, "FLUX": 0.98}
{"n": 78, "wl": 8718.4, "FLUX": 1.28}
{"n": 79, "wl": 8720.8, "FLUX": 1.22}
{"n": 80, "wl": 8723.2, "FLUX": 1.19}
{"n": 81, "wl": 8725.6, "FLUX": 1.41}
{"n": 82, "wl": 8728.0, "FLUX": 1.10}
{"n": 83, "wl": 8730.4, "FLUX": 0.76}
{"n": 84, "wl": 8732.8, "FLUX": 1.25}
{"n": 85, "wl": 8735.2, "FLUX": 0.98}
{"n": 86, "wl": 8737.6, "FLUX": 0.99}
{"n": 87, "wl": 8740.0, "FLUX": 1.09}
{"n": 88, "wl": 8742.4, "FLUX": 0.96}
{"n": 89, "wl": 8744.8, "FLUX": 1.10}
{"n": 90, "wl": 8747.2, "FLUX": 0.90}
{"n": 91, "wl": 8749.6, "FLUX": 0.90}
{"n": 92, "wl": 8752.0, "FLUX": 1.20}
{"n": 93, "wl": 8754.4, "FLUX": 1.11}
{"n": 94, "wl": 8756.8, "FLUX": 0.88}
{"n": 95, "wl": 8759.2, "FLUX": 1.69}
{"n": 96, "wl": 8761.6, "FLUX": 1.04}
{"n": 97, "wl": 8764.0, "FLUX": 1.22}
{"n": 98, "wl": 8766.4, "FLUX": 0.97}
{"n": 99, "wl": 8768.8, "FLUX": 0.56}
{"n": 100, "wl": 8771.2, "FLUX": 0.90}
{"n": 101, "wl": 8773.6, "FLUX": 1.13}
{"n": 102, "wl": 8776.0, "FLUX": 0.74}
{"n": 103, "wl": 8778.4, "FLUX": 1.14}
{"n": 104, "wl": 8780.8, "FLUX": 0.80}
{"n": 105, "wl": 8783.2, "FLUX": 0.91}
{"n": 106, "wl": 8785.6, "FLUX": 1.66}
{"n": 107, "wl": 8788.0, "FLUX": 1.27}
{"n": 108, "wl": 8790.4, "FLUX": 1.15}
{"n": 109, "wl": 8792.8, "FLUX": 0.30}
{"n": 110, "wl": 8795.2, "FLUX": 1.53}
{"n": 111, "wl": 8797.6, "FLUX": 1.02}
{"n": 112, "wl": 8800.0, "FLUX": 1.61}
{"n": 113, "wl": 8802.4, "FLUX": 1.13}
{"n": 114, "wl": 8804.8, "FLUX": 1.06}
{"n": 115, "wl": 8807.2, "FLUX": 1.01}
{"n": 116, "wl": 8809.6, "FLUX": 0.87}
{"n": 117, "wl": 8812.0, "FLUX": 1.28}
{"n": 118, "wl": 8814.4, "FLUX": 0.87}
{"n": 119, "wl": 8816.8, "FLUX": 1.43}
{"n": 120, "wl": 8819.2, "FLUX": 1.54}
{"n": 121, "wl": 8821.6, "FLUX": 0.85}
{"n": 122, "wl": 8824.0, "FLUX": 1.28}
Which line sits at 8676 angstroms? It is H-alpha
